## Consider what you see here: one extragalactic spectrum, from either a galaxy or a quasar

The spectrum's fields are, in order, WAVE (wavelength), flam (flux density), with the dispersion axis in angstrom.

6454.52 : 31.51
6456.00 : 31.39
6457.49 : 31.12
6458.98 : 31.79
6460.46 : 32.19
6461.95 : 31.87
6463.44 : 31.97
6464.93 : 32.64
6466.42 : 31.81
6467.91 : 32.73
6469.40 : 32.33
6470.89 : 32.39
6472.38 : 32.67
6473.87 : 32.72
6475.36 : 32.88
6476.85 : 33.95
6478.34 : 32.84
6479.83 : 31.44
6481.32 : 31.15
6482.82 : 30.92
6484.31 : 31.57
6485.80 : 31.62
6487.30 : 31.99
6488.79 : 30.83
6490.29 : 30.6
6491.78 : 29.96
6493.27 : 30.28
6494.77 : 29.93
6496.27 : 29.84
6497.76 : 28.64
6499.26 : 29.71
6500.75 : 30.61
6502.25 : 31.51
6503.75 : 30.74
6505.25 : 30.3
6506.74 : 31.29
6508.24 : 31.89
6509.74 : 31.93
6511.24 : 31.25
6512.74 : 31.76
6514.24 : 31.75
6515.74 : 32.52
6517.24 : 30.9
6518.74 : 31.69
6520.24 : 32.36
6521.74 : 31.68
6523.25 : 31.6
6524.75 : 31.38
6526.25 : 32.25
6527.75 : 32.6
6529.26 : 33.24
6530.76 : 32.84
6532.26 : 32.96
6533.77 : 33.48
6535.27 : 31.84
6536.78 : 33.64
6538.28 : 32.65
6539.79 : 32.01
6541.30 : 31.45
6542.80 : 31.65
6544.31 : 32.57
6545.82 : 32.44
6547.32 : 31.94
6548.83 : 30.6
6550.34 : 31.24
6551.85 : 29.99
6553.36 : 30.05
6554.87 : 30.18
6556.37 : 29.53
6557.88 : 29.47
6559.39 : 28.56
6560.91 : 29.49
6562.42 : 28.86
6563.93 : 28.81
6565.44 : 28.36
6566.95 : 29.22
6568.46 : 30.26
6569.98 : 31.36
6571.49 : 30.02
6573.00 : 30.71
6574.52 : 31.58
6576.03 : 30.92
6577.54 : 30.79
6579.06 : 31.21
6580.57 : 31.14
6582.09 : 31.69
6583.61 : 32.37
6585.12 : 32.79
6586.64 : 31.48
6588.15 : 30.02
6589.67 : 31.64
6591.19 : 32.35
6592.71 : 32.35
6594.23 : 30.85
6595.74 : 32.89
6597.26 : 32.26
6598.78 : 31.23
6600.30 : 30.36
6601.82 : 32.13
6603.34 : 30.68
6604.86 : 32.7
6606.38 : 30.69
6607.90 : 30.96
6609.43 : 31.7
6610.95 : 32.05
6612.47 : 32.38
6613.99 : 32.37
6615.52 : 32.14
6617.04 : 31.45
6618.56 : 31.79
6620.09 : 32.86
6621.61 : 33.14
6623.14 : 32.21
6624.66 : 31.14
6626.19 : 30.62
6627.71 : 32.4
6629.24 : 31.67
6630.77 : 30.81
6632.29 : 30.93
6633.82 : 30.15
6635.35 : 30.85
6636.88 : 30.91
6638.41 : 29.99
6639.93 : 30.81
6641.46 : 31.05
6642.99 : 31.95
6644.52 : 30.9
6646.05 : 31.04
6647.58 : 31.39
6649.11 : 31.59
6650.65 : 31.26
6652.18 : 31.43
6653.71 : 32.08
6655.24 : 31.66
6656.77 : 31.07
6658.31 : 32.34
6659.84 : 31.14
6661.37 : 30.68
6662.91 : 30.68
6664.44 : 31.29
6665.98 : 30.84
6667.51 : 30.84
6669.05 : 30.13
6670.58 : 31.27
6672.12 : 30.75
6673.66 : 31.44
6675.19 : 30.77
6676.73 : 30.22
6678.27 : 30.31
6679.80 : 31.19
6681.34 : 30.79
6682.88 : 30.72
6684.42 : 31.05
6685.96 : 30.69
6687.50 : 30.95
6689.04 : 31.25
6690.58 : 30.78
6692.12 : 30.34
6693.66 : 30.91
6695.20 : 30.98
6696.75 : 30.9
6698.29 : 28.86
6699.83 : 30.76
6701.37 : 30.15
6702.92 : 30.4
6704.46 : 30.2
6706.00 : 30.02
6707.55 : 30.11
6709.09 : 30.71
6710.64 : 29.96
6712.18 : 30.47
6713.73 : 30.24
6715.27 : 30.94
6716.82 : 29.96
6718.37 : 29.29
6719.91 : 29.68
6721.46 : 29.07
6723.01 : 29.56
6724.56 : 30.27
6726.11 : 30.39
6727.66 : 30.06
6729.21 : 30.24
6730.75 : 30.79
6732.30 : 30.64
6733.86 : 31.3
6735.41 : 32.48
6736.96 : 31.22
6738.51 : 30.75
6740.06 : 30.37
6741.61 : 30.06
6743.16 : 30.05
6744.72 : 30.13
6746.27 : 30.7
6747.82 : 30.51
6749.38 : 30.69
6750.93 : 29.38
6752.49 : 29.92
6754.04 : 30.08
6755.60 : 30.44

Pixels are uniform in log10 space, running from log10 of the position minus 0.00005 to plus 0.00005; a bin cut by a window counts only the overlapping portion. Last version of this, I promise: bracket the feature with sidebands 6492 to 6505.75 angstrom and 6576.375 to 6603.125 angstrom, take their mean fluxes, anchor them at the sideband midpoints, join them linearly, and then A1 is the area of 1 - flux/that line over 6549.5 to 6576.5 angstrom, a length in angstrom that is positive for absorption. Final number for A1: 1.1 angstrom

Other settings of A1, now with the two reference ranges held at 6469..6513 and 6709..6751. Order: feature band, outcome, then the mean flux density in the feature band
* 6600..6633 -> -0.96 angstrom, 31.7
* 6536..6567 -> 0.43 angstrom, 30.6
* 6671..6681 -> -0.07 angstrom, 30.8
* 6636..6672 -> -0.55 angstrom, 31.1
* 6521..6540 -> -0.82 angstrom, 32.5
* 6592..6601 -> -0.22 angstrom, 31.7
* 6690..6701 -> 0.01 angstrom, 30.5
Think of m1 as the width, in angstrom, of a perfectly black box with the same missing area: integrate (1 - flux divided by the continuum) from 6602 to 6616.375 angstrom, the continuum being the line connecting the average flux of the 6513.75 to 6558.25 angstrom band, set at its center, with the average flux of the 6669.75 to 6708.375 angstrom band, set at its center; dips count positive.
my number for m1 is -0.2 angstrom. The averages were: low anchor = 31.8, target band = 31.8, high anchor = 30.6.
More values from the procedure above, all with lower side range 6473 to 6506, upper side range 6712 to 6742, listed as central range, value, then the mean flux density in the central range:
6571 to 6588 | -0.26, 31.3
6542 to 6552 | -0.21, 31.6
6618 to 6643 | -0.54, 31.3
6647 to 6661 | -0.42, 31.5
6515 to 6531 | -0.55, 32.1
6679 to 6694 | -0.17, 30.9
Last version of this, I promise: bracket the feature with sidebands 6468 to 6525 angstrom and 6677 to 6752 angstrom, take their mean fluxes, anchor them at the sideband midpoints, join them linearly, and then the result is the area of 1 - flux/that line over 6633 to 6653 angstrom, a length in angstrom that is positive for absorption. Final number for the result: -0.2 angstrom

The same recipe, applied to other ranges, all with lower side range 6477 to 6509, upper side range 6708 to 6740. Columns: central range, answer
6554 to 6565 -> 0.5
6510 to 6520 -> -0.3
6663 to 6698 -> -0.4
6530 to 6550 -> -1.0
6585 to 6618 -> -1.1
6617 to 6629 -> -0.5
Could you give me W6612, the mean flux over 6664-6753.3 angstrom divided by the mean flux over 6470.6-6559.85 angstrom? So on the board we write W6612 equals 1.0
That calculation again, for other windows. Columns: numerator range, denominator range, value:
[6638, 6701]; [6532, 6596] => 1.00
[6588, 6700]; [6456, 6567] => 1.00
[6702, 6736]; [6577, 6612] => 0.96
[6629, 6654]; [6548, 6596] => 1.01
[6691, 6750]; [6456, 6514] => 0.97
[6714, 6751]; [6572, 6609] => 0.96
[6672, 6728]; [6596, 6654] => 0.97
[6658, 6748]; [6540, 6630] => 0.98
